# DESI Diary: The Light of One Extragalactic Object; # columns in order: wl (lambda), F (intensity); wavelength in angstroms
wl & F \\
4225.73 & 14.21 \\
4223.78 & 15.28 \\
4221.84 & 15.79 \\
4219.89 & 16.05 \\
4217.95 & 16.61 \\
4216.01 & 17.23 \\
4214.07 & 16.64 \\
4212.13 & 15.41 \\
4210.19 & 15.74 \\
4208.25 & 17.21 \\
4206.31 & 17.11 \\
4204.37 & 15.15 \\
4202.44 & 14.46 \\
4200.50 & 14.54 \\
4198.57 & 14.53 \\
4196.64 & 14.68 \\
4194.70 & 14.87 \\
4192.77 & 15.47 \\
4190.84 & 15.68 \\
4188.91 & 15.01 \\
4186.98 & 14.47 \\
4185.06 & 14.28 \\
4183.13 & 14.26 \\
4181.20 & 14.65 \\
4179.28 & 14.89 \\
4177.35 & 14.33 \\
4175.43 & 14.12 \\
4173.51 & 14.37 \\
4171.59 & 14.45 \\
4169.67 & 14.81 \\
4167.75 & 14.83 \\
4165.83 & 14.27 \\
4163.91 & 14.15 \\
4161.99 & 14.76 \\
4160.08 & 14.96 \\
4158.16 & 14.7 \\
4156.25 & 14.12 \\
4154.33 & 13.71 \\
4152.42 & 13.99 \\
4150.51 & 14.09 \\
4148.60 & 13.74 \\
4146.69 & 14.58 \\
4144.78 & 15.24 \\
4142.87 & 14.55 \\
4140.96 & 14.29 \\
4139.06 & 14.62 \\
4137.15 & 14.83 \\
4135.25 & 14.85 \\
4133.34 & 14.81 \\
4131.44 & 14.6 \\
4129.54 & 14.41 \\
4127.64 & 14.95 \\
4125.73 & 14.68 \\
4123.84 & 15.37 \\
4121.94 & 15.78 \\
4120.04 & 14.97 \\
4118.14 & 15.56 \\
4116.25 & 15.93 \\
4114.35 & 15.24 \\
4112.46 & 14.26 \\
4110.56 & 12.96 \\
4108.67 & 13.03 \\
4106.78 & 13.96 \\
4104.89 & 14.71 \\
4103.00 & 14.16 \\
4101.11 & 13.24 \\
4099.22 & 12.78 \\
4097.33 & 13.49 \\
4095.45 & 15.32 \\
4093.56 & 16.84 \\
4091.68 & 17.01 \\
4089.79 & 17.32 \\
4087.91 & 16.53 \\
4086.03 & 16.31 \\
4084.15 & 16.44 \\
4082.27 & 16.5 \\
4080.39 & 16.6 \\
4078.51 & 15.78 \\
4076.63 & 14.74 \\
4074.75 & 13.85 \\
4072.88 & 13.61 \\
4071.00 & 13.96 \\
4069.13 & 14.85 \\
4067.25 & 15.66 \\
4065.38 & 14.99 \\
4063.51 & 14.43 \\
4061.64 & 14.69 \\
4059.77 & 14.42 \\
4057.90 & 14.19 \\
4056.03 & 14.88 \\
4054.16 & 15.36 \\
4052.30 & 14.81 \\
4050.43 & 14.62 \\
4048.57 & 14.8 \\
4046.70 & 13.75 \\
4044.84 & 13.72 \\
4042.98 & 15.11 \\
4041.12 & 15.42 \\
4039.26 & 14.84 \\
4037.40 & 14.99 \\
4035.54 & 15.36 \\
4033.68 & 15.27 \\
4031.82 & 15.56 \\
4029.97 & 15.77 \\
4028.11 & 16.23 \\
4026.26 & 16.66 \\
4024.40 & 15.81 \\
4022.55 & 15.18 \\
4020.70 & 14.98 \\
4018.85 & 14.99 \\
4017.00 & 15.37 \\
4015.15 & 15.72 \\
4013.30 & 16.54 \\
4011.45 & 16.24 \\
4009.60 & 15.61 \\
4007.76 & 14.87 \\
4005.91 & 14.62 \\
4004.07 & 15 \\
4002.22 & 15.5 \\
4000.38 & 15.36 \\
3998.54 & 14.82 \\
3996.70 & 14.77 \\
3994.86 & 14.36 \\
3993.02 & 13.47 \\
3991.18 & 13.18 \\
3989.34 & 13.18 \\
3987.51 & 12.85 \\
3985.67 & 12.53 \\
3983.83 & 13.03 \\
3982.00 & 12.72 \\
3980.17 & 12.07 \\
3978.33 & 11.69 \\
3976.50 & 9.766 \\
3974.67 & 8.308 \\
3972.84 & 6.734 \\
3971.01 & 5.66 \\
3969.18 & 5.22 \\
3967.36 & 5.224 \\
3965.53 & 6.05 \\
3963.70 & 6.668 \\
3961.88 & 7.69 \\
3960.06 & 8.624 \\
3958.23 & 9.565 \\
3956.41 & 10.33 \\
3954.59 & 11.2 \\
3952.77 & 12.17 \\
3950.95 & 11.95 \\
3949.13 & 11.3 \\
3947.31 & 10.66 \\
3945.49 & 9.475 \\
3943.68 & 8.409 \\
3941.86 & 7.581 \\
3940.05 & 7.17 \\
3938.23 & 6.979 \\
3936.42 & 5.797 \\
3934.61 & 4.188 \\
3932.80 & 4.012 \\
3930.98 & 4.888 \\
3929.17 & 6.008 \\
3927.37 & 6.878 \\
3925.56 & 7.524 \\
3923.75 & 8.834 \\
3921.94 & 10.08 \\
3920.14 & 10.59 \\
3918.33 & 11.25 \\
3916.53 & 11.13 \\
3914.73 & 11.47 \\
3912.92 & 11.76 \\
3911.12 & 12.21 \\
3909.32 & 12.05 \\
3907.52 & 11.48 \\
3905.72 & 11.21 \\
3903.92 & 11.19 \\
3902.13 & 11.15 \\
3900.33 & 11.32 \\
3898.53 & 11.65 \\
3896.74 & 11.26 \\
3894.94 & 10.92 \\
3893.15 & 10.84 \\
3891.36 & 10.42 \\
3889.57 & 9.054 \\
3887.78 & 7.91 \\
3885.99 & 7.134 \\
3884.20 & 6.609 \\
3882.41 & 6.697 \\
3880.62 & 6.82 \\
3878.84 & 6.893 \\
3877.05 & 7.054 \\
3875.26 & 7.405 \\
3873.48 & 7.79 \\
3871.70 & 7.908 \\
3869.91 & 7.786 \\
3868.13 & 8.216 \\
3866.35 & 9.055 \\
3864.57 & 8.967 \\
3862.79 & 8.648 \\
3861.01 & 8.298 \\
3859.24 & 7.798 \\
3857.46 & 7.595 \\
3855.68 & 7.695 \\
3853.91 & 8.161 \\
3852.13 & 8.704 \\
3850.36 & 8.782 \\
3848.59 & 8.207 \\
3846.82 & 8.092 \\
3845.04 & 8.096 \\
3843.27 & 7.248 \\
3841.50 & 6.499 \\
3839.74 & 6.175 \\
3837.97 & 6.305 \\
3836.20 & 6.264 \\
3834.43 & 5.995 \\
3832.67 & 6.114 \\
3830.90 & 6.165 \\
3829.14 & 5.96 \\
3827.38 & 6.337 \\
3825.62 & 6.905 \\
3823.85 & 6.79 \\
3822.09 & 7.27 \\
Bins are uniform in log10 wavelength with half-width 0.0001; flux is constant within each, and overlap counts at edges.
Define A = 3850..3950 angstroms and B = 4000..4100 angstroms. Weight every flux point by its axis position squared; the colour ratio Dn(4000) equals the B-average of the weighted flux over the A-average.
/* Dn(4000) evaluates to 1.9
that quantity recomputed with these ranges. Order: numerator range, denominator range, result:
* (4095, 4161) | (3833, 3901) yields 2.02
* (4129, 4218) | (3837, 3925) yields 1.90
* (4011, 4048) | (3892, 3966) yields 1.72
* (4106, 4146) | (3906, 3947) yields 1.87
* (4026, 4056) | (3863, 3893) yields 2.06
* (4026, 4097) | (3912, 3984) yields 1.85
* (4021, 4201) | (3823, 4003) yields 1.79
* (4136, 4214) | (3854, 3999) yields 1.78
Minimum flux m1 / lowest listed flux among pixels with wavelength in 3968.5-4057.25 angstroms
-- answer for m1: 5.22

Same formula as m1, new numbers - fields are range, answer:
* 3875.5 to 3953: 4.012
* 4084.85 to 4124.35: 12.78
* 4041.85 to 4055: 13.72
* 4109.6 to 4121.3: 12.96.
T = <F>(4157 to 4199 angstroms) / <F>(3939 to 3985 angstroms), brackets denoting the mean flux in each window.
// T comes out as 1.6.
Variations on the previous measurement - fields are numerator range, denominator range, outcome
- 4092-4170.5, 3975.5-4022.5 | 1.03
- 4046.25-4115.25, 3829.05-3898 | 1.89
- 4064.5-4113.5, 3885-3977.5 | 1.66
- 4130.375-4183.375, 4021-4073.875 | 0.97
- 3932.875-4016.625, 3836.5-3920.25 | 1.22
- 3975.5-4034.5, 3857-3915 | 1.56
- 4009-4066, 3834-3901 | 1.86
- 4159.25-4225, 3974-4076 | 1.05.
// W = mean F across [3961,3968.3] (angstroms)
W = 6.4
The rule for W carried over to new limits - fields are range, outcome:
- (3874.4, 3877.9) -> 7.22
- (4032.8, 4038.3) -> 15.2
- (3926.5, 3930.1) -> 6.44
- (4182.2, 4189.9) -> 14.5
